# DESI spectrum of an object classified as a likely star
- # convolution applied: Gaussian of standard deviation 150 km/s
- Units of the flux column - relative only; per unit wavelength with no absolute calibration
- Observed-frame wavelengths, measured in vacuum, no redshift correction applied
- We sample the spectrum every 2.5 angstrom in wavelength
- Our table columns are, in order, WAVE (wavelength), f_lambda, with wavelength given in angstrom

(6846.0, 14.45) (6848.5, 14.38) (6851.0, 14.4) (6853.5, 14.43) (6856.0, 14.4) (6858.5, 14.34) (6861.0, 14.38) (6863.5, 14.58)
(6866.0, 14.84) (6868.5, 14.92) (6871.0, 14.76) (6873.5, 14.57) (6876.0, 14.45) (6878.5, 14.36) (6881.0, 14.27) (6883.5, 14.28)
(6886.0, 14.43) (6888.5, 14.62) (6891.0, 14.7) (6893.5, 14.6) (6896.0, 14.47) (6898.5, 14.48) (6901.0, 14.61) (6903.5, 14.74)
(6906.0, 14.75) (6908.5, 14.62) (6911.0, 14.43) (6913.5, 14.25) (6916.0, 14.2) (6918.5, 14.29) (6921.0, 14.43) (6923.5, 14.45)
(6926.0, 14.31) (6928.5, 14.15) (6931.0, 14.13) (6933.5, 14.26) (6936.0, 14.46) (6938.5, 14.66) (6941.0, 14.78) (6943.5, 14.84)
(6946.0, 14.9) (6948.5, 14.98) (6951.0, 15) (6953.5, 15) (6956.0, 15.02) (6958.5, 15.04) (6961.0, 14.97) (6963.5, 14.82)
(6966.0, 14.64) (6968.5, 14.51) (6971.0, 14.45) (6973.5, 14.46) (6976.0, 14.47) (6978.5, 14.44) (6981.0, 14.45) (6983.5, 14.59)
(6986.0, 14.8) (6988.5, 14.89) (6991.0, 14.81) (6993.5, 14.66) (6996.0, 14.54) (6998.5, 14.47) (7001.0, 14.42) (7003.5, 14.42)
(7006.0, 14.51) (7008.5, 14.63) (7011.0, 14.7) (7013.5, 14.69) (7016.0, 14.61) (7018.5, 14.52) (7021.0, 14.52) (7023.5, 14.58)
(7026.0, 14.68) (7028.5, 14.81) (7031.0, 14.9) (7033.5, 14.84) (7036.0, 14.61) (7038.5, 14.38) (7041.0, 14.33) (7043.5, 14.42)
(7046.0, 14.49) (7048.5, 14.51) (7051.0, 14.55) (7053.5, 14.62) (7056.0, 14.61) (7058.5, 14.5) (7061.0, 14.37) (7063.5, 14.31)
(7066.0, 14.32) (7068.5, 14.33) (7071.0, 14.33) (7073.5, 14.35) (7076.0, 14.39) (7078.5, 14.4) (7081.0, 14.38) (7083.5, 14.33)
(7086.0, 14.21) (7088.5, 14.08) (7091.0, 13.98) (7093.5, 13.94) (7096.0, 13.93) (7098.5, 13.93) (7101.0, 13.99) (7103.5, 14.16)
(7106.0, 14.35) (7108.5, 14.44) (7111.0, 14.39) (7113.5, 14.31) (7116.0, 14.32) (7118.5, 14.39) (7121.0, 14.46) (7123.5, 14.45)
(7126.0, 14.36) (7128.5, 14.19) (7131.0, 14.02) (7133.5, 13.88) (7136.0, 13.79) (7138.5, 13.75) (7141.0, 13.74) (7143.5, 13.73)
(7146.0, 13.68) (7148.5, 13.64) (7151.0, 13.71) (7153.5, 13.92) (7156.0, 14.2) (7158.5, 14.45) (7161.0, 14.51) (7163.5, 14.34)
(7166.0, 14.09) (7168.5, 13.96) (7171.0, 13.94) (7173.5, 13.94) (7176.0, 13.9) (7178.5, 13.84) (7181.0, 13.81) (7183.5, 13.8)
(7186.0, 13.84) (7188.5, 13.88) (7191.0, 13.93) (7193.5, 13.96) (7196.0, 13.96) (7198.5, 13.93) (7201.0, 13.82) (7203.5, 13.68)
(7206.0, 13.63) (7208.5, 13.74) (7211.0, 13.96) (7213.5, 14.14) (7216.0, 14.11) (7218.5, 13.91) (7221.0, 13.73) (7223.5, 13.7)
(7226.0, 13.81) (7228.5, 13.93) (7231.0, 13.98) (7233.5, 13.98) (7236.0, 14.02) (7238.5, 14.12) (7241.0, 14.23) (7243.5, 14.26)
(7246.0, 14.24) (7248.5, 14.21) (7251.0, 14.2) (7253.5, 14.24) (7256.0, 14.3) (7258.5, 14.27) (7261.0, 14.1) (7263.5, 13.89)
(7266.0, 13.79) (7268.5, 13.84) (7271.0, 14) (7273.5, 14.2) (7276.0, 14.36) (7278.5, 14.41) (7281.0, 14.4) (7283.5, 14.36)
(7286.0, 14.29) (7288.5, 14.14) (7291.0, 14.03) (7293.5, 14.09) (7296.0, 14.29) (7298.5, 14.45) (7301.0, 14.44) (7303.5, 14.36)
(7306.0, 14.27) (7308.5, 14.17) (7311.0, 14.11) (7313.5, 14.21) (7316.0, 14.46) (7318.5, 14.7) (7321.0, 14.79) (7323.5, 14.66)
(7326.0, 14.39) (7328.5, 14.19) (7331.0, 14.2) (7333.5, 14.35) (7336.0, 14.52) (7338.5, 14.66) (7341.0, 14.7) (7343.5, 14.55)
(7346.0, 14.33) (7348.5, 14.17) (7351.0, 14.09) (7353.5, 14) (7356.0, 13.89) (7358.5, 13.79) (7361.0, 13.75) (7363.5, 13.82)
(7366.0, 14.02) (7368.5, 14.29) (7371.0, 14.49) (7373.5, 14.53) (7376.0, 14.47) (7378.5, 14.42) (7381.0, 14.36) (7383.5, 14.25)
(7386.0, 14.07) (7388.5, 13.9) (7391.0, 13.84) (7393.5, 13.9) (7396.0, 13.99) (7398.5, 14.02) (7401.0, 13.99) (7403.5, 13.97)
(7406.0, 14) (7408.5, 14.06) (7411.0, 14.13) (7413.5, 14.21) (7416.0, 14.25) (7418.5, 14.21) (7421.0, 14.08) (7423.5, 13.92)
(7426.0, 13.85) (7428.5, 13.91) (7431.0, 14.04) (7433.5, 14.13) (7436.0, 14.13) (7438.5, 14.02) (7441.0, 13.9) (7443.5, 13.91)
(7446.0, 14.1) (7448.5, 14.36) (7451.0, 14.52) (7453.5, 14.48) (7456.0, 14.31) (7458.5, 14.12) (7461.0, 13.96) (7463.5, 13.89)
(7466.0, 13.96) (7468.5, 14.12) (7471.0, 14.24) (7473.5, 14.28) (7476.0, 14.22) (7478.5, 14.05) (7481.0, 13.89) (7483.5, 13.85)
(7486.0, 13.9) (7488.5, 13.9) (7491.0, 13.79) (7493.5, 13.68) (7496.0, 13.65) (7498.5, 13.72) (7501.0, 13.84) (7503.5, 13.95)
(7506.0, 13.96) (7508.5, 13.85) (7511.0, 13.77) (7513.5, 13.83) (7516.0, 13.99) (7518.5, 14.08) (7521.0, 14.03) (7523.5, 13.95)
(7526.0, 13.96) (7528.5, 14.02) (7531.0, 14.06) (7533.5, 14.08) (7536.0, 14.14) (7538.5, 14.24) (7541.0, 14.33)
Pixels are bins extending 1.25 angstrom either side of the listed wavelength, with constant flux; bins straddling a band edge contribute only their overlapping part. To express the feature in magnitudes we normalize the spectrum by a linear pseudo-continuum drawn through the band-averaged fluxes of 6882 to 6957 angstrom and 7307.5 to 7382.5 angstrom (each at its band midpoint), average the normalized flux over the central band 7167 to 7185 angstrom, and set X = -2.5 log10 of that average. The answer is 0.04 mag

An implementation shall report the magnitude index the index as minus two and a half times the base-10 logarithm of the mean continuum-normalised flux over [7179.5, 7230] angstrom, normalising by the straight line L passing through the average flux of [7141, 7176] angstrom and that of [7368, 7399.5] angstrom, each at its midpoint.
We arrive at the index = 0.01 mag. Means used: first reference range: 14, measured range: 13.9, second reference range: 14.2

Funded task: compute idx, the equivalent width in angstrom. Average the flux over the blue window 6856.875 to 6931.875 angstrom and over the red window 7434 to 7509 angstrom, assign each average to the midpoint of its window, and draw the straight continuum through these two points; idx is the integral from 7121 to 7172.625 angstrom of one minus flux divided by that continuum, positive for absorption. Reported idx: 0.9 angstrom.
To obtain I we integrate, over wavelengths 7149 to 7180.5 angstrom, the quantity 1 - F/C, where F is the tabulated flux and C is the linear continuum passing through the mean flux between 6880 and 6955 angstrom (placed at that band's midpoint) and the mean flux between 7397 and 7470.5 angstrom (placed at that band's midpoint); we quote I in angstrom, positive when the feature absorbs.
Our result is 0.6 angstrom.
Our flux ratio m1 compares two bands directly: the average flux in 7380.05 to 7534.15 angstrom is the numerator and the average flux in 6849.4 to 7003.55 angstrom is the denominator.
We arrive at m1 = 0.96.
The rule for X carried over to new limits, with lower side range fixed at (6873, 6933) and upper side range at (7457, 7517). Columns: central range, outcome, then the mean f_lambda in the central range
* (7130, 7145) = 0.03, 13.8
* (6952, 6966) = -0.04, 14.9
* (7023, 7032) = -0.03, 14.8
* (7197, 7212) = 0.03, 13.8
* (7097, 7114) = 0.00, 14.2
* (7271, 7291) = -0.01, 14.3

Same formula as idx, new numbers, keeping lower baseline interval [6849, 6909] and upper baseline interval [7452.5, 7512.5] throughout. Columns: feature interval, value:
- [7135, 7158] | 0.8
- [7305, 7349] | -0.9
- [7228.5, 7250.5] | 0.1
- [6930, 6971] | -0.8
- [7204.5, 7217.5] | 0.3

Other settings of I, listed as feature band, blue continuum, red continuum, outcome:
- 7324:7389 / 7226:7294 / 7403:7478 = -0.6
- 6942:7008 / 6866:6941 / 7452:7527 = -1.3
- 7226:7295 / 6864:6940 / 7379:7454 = 0.3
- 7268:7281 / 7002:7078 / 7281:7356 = 0.1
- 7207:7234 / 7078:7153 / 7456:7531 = 0.3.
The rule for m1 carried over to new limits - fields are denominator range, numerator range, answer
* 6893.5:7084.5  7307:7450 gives 0.97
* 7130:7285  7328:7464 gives 1.01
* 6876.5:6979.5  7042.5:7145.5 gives 0.98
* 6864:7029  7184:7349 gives 0.97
